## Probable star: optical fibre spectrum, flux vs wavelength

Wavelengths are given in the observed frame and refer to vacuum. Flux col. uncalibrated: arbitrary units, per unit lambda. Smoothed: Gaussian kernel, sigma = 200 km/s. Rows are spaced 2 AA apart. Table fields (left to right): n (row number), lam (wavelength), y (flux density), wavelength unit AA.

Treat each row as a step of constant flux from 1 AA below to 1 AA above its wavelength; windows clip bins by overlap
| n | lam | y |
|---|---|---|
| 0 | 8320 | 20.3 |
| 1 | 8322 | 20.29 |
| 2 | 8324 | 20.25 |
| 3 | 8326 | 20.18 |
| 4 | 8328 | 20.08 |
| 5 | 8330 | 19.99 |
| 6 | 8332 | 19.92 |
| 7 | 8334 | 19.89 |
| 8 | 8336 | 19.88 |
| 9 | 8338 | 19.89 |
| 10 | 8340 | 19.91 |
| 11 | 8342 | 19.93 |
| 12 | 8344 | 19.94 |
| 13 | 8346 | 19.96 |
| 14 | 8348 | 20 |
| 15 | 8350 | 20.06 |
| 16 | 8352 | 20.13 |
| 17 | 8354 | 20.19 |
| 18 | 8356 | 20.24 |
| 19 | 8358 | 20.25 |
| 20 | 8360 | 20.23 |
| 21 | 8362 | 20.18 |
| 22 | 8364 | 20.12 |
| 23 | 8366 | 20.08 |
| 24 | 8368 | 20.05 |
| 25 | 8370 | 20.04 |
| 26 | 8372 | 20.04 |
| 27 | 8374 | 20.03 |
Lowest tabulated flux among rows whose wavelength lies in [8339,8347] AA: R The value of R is 19.91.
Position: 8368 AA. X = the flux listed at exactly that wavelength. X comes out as 20.05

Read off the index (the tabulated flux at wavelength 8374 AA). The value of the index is 20.03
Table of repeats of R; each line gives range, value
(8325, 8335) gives 19.89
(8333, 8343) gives 19.88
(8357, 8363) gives 20.18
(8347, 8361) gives 20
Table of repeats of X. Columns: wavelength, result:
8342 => 19.93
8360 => 20.23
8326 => 20.18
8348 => 20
